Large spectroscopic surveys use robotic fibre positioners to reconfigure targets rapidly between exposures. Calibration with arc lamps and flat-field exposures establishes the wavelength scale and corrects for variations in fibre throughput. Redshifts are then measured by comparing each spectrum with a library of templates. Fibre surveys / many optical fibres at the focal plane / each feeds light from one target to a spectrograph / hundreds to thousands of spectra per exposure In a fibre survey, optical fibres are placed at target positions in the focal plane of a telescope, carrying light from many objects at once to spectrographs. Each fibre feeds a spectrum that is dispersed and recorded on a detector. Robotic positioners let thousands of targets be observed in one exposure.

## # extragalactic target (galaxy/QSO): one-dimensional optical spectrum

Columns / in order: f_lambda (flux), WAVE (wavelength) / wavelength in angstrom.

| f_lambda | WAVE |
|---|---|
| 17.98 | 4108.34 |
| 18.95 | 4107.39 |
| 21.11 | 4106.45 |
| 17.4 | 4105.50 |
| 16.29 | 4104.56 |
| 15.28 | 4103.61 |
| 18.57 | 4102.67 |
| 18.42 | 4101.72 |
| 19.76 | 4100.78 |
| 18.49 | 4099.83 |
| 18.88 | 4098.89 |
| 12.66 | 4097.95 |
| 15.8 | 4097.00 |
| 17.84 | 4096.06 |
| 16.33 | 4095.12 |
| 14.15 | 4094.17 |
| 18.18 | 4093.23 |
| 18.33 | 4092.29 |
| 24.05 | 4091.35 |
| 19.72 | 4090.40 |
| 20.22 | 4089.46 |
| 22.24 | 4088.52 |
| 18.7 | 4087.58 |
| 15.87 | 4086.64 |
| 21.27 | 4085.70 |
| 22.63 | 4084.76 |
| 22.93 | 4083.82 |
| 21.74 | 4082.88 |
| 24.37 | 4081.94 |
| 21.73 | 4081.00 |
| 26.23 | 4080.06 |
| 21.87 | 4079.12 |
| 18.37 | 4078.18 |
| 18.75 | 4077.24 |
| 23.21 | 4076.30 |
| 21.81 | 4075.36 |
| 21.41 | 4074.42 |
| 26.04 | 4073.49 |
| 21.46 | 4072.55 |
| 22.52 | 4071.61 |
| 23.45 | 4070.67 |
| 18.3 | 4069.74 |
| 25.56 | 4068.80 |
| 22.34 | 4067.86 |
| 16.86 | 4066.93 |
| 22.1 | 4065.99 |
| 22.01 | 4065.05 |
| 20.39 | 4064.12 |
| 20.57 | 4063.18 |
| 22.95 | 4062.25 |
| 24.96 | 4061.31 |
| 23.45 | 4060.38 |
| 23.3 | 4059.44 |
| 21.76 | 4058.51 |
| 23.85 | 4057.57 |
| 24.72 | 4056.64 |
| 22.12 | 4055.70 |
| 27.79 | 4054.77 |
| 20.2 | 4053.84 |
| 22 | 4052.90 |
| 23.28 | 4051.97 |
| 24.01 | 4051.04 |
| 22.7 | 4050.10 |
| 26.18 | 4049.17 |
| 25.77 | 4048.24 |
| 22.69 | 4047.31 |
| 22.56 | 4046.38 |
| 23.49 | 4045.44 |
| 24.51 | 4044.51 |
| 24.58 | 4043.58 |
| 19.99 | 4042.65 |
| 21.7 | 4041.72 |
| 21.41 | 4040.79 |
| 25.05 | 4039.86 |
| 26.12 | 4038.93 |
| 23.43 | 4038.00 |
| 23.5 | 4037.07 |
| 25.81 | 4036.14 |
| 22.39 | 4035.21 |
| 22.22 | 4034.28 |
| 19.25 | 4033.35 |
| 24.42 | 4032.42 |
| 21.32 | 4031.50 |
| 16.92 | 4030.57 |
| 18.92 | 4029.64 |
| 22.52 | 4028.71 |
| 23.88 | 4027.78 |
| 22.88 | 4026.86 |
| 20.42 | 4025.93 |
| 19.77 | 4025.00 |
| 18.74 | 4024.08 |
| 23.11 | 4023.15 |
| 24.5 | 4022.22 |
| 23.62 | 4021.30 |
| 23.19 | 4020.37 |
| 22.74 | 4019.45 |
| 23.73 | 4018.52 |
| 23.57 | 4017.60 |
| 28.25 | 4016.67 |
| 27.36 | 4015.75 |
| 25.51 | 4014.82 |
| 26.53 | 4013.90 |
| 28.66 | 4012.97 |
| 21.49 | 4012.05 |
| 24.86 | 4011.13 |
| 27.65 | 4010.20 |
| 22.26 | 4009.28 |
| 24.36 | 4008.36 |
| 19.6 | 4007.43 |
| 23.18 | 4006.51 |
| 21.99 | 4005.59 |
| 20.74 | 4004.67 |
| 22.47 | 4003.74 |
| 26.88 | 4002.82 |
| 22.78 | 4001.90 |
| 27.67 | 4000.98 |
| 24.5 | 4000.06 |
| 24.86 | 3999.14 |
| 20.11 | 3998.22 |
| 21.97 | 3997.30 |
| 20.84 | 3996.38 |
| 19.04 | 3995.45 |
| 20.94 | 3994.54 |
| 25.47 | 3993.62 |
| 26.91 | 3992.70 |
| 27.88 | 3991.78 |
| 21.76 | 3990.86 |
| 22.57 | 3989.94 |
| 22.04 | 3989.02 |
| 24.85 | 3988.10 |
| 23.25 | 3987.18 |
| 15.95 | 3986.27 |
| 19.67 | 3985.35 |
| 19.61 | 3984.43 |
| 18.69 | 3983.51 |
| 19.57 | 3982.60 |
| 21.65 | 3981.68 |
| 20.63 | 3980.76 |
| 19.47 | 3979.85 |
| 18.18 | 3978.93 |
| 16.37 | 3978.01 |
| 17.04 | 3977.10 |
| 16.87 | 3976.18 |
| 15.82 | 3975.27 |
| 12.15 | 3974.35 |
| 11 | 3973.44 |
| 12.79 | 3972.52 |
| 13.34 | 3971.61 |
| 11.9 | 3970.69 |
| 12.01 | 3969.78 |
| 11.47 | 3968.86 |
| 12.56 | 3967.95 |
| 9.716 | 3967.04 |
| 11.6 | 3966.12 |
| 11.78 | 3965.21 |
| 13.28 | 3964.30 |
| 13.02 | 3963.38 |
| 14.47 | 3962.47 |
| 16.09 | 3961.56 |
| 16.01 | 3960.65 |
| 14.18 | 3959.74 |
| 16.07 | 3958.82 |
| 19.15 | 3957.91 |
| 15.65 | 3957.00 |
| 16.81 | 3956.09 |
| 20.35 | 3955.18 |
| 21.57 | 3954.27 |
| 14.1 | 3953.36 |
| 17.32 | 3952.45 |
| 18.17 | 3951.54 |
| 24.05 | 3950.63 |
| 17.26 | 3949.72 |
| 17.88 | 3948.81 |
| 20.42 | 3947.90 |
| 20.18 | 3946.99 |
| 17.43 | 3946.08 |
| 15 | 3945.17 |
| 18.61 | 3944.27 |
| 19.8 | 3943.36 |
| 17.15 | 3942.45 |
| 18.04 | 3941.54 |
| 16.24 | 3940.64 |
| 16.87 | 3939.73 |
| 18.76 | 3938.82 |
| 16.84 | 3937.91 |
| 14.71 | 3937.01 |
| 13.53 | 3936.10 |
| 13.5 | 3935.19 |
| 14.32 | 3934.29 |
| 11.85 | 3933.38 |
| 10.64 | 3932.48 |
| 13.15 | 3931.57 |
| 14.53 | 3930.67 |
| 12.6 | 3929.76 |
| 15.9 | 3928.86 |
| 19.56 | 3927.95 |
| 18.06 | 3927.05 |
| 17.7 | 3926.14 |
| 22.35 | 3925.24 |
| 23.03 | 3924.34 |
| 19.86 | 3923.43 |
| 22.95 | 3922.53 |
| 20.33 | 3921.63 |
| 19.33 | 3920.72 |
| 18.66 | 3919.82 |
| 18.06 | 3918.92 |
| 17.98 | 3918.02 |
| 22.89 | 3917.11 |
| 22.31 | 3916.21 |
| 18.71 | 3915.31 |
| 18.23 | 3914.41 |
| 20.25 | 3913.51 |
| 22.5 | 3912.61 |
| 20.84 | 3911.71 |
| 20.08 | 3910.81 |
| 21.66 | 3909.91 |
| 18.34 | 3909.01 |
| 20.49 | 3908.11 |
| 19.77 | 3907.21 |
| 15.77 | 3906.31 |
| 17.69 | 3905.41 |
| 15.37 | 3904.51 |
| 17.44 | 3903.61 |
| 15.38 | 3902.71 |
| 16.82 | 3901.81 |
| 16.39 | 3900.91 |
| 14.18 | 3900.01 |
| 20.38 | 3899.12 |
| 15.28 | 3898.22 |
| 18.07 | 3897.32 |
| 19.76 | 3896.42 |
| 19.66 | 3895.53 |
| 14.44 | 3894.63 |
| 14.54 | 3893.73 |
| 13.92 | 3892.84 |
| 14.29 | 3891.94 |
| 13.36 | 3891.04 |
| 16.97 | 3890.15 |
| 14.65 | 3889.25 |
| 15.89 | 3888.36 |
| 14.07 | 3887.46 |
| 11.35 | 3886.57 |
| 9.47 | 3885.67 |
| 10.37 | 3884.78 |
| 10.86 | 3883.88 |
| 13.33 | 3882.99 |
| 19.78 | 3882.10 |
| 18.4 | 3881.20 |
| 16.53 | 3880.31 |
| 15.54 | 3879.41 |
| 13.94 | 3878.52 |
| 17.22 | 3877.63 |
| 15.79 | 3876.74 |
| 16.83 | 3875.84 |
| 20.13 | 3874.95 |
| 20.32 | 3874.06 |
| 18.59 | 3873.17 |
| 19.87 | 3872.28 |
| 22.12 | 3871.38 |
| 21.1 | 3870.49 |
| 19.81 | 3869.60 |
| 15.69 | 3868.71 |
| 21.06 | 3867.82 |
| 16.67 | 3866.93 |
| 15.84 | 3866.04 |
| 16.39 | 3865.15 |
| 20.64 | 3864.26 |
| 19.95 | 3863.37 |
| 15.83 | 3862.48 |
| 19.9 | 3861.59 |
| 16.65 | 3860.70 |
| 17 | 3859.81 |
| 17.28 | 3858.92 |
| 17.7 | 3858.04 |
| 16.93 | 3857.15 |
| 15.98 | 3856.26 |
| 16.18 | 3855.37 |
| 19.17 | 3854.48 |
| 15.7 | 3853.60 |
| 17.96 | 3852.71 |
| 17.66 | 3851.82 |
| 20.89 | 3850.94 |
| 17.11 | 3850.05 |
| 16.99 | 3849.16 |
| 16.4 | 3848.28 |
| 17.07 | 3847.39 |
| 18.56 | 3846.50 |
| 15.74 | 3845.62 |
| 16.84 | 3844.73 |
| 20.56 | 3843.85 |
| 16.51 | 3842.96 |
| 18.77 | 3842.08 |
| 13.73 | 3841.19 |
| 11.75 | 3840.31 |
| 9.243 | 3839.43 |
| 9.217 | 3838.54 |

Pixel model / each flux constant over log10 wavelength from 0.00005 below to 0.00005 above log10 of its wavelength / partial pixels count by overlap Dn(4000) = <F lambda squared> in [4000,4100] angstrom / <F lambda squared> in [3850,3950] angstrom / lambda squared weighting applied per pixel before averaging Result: 1.38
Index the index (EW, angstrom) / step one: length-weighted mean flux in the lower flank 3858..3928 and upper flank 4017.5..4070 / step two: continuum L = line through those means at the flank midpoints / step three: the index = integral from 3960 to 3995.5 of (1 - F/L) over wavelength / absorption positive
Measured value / 5.6 angstrom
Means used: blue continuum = 17.7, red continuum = 22.6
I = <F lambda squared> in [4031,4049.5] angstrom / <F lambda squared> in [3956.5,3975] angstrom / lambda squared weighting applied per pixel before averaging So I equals 1.8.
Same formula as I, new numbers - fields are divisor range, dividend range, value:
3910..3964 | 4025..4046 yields 1.33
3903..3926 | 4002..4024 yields 1.28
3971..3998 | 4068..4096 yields 1.13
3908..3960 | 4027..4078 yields 1.33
